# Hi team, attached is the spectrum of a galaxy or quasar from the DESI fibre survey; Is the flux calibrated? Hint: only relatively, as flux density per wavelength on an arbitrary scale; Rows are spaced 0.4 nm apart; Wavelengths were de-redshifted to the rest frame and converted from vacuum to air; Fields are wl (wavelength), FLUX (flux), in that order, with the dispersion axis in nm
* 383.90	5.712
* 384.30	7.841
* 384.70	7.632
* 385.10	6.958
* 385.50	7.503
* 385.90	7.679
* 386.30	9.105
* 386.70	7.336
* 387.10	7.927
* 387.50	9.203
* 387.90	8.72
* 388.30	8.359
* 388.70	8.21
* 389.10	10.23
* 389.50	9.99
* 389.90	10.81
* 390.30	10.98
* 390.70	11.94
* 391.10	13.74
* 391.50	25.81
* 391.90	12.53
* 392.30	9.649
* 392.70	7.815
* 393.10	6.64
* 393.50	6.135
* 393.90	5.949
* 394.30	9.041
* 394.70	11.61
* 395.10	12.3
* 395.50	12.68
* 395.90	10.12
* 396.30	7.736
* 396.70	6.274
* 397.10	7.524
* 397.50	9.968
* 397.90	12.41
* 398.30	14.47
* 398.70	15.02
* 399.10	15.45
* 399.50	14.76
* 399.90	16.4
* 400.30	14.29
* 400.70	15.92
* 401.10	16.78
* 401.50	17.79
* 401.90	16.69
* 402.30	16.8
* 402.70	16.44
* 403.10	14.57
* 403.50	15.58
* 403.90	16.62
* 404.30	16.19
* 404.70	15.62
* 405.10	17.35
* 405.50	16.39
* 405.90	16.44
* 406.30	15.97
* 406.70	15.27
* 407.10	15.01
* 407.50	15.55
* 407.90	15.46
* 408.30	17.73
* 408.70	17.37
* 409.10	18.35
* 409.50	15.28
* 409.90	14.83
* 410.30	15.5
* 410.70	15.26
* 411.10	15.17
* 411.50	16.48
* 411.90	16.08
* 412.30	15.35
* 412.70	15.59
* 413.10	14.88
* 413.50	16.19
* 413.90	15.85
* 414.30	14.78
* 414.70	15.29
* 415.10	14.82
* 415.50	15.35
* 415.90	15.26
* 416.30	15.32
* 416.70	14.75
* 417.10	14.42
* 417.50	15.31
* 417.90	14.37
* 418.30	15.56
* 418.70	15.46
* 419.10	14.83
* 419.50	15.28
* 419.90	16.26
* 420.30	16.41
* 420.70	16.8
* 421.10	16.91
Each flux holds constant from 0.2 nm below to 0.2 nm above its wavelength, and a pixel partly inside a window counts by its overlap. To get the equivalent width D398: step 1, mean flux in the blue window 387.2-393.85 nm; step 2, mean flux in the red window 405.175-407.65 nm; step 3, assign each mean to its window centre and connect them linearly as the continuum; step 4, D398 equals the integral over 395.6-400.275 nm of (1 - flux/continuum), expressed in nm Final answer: 0.42 nm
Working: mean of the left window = 10.5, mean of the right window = 15.9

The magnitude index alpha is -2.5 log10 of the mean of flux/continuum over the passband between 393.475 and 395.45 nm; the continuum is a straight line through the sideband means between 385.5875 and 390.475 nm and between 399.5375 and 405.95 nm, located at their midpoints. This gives 0.269 mag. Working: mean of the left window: 9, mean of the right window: 16.2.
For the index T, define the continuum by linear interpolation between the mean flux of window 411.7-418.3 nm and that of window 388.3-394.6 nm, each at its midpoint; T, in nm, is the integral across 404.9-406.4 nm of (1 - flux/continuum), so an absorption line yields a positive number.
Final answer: -0.36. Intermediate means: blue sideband 10.6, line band 16.6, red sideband 15.2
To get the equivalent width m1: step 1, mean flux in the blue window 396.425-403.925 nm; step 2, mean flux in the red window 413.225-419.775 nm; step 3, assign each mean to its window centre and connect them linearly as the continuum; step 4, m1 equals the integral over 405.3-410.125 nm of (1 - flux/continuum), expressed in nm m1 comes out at -0.47 nm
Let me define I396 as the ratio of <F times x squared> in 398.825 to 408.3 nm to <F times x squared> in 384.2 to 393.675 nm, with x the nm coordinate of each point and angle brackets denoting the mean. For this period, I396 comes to 1.77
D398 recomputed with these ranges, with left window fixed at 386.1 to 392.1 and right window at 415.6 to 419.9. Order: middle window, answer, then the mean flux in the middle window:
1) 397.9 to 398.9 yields -0.16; 14.3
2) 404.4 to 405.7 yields -0.31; 16.4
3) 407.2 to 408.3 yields -0.18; 15.9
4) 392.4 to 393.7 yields 0.50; 7.08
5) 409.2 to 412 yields -0.30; 15.6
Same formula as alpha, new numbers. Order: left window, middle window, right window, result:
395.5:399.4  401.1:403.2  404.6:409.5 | -0.21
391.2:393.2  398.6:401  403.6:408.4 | -0.05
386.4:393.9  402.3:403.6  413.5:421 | -0.24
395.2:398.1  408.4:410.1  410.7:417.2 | -0.20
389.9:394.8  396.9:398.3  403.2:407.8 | 0.22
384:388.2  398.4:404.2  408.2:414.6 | -0.24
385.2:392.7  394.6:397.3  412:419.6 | 0.20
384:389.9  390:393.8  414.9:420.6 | -0.22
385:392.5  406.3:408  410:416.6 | -0.09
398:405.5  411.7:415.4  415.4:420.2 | 0.00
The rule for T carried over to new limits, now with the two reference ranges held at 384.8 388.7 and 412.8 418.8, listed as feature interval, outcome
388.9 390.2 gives -0.24 nm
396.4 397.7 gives 0.33 nm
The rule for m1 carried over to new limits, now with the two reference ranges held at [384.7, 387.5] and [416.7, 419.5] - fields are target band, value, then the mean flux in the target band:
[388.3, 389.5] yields -0.103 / 9.2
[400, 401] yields -0.392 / 15.4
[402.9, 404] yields -0.353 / 15.5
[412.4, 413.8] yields -0.170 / 15.6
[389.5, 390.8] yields -0.333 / 11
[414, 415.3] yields -0.074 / 15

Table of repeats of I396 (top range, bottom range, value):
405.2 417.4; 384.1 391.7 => 1.76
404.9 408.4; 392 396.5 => 1.87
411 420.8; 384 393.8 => 1.83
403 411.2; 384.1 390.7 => 2.02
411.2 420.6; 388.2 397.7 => 1.68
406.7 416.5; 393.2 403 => 1.33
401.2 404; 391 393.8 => 1.50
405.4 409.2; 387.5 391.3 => 1.74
